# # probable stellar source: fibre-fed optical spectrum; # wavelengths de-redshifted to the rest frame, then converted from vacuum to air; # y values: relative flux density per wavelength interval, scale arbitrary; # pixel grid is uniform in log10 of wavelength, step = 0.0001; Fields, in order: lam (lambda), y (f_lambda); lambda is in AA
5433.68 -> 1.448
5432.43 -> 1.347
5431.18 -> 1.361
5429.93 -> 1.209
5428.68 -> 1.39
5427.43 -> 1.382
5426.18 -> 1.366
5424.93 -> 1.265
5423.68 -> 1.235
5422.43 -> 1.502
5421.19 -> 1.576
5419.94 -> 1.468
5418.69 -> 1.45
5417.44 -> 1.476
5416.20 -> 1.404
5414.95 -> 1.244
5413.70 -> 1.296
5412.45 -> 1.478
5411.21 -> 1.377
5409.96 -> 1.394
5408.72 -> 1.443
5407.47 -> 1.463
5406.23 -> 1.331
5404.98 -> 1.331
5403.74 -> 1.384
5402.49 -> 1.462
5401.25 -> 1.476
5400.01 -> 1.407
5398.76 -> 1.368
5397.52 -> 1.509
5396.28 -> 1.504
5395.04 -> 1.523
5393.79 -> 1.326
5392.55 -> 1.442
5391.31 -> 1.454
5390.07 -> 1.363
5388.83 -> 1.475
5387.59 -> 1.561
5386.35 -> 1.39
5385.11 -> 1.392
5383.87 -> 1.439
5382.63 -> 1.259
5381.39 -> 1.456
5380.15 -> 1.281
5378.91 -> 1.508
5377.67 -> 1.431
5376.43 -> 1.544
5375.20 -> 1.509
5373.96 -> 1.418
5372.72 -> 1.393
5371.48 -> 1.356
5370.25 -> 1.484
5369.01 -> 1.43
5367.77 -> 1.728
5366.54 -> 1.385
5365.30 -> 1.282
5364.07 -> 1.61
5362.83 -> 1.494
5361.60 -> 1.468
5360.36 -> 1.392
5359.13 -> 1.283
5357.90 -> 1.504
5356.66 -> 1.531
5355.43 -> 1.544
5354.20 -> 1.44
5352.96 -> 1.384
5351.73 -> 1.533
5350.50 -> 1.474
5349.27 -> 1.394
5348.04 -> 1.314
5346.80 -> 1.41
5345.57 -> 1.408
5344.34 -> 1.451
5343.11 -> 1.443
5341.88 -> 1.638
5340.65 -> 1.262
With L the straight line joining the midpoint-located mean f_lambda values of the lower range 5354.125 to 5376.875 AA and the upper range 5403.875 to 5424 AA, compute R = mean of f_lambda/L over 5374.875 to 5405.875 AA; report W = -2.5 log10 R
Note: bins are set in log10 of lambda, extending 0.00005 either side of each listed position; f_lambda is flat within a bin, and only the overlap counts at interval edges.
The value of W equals 0.00 mag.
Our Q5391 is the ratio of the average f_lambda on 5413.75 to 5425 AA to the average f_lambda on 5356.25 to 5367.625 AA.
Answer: 0.97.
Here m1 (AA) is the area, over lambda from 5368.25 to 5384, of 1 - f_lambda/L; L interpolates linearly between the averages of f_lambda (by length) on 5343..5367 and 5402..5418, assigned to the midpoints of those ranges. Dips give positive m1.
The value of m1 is -0.1 AA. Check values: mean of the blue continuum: 1.44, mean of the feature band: 1.43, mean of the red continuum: 1.39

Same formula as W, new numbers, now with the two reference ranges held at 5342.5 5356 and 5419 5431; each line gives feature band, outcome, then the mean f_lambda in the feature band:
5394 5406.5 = -0.02 mag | 1.43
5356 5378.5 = -0.03 mag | 1.46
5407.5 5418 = 0.00 mag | 1.39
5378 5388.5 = 0.00 mag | 1.41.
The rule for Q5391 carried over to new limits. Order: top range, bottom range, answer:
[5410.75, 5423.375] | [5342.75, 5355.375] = 1.00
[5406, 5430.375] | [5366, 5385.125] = 0.97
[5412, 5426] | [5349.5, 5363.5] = 0.96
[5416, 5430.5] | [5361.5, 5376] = 0.95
